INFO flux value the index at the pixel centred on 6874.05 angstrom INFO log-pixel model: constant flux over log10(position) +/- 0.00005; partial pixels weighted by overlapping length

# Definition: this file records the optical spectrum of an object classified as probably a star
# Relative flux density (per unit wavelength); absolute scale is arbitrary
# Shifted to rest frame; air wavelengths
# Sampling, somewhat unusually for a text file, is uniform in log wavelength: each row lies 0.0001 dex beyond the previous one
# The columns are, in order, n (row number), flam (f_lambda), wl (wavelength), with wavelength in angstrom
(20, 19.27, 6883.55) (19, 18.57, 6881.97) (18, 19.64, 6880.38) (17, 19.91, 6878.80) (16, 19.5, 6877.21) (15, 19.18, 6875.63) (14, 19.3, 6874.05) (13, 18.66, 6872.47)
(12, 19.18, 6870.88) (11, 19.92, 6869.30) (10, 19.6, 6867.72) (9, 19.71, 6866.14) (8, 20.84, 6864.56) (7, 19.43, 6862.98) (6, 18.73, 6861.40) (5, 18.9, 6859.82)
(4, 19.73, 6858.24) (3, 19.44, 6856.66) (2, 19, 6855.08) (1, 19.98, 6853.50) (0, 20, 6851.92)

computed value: 19.3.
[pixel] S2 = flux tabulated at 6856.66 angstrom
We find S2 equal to 19.44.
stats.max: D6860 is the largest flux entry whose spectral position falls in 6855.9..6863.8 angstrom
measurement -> 19.73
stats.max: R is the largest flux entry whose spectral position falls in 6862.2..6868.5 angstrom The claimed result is 20.84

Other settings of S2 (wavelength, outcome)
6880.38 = 19.64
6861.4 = 18.73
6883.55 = 19.27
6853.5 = 19.98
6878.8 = 19.91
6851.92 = 20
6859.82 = 18.9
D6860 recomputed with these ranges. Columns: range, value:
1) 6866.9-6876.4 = 19.92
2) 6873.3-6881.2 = 19.91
